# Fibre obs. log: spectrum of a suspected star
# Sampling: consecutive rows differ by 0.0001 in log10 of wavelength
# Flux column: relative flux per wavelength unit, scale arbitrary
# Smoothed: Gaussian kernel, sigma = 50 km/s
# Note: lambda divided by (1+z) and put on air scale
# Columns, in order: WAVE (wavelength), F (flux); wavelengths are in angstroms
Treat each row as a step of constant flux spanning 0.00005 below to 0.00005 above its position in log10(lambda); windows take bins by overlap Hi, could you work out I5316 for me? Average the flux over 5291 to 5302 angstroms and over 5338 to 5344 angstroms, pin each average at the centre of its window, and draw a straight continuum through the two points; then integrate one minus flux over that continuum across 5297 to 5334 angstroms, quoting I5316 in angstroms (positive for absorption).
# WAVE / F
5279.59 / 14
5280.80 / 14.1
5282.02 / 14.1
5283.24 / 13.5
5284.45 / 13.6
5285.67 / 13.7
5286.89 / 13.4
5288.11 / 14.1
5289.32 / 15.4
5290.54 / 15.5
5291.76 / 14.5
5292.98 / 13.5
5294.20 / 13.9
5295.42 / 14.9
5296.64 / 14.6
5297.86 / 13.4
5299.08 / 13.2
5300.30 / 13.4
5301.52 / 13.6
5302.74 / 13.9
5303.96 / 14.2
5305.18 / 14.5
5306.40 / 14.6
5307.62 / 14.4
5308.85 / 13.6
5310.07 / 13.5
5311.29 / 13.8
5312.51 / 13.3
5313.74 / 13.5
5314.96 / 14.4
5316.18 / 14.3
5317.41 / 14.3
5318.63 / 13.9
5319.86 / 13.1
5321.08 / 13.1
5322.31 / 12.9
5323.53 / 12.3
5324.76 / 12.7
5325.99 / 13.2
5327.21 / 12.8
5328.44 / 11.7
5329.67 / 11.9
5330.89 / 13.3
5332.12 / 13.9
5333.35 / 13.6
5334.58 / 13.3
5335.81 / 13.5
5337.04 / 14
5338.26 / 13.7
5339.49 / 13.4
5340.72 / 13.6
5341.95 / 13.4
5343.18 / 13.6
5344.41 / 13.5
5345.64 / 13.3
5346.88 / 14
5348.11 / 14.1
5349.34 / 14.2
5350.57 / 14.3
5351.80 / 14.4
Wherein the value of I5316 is 0.7 angstroms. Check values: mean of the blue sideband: 13.9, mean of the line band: 13.5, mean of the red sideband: 13.5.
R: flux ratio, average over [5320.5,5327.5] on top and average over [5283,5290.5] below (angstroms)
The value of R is 0.91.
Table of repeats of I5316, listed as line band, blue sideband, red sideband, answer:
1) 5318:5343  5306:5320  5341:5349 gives 1.08 angstroms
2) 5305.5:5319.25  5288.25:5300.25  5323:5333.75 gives -0.49 angstroms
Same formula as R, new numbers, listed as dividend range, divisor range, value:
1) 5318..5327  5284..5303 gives 0.93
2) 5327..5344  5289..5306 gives 0.94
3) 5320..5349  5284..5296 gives 0.93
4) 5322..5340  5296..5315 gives 0.94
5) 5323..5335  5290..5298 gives 0.90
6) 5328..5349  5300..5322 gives 0.97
